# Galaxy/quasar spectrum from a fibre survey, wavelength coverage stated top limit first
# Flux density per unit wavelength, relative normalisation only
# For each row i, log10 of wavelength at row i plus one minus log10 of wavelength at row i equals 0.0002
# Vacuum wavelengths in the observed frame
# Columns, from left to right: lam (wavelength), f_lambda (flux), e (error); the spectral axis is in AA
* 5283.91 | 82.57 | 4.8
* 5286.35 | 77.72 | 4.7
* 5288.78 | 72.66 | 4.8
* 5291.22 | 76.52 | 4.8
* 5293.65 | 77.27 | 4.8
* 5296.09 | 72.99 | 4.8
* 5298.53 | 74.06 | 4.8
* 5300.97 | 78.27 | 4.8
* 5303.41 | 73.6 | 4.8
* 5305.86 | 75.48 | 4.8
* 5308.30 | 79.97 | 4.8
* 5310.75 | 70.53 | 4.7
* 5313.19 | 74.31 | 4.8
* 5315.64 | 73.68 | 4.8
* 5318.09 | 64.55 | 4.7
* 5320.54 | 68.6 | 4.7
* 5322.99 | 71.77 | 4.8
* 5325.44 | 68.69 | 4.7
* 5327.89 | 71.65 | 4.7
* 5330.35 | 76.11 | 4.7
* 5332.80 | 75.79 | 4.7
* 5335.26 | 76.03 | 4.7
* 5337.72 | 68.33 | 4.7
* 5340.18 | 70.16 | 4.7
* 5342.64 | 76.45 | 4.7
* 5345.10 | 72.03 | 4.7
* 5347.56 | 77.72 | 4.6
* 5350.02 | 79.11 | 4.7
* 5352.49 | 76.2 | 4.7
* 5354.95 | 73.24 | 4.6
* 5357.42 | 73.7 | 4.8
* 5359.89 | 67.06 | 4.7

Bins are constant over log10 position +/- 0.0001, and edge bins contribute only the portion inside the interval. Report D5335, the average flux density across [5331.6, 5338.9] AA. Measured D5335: 73.3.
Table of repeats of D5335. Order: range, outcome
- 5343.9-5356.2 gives 75.7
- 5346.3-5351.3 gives 78.4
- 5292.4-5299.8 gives 74.9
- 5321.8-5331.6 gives 72.1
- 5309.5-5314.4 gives 72.5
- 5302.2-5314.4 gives 74.8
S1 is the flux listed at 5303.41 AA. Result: 73.6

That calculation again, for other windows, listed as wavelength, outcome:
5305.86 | 75.48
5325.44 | 68.69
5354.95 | 73.24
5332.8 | 75.79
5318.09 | 64.55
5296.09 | 72.99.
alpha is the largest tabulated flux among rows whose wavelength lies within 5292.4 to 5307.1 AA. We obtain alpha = 78.27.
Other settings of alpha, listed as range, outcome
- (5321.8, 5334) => 76.11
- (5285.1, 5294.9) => 77.72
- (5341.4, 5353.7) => 79.11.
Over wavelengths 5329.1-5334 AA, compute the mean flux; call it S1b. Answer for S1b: 75.9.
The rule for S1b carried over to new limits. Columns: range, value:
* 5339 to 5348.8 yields 74.2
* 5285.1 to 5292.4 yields 75.6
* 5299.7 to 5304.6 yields 76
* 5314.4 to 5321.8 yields 68.9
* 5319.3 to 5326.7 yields 69.7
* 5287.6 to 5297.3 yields 74.9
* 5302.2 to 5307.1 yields 74.5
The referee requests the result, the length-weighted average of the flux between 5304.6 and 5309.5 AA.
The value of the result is 77.6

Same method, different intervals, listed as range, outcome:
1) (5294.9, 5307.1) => 74.9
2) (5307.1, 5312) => 75.2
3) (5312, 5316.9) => 73.9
